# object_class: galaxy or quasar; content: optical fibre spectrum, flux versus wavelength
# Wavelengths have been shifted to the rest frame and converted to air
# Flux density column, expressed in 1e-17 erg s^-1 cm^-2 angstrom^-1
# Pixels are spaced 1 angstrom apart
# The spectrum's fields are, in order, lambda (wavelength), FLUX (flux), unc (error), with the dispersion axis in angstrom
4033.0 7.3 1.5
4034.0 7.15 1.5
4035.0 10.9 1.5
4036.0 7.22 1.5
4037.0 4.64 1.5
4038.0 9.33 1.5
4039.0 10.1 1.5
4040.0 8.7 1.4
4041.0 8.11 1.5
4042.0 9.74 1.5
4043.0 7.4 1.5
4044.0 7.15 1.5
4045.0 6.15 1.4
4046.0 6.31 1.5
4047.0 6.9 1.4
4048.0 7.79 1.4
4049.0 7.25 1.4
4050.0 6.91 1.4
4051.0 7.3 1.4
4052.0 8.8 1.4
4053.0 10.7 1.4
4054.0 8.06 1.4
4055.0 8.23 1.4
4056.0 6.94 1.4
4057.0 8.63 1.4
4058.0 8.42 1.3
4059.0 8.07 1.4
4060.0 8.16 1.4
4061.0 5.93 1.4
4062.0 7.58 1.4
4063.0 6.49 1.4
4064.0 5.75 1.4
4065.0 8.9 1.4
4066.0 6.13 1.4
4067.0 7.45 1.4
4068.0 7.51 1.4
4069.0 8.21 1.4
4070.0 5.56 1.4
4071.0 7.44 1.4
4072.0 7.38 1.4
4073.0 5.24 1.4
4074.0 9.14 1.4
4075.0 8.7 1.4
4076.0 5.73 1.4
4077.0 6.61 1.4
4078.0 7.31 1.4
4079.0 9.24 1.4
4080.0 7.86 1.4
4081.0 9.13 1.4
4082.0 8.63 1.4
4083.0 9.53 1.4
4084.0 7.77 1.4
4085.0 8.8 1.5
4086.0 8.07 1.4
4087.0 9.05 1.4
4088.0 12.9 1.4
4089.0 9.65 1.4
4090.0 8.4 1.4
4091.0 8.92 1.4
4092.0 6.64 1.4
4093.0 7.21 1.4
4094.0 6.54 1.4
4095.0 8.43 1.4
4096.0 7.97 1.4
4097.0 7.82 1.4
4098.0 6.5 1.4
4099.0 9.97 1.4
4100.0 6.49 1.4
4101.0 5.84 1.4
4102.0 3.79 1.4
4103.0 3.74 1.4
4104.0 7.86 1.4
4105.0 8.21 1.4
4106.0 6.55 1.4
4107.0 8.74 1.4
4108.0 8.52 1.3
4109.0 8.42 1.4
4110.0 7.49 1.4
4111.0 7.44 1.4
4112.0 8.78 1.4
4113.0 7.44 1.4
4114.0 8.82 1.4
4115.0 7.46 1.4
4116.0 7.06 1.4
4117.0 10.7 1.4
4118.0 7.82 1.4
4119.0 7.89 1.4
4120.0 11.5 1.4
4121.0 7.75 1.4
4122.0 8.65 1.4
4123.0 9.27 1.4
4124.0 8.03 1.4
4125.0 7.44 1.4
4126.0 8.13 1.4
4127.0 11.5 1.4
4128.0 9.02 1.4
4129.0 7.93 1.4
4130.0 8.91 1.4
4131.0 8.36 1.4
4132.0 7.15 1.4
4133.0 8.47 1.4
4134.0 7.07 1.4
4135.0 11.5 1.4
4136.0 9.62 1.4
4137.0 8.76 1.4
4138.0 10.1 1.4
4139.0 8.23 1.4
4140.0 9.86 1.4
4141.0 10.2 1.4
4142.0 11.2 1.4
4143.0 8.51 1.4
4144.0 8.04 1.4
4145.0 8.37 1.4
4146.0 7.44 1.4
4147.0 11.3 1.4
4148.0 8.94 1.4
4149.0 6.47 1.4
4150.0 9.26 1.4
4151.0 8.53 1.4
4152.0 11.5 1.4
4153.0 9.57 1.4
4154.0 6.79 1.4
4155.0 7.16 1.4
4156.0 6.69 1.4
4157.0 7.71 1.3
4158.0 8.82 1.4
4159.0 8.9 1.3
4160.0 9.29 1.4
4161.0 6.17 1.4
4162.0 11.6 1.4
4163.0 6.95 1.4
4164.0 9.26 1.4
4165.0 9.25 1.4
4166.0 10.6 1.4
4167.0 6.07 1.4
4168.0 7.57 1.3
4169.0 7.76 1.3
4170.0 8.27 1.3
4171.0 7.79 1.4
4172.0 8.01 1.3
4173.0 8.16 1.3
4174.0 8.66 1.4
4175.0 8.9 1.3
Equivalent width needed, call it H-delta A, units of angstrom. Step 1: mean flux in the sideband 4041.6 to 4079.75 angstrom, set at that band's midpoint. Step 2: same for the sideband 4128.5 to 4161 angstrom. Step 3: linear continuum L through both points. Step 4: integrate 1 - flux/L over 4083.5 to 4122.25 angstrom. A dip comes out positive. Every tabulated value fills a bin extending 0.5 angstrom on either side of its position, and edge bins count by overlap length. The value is 0.62 angstrom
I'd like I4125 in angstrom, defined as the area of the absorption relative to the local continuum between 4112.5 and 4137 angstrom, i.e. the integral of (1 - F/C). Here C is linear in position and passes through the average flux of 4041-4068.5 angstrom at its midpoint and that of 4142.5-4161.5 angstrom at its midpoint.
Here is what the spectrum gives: -1.4 angstrom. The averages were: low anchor 7.59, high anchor 8.39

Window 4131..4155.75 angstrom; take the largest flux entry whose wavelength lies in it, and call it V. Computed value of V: 11.5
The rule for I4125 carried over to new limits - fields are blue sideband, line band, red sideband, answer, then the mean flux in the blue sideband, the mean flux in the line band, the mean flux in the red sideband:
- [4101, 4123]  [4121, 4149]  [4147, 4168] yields -2.5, 7.83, 8.9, 8.52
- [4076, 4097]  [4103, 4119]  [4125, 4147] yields 1.3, 8.35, 7.95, 8.99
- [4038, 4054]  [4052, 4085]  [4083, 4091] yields 3.6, 8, 7.73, 9.23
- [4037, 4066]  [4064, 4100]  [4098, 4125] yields -0.8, 7.76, 7.96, 7.82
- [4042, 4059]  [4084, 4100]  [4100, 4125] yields -1.2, 7.76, 8.38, 7.79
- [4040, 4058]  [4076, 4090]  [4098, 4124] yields -1.5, 7.83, 8.69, 7.83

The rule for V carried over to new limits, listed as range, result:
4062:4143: 12.9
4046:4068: 10.7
